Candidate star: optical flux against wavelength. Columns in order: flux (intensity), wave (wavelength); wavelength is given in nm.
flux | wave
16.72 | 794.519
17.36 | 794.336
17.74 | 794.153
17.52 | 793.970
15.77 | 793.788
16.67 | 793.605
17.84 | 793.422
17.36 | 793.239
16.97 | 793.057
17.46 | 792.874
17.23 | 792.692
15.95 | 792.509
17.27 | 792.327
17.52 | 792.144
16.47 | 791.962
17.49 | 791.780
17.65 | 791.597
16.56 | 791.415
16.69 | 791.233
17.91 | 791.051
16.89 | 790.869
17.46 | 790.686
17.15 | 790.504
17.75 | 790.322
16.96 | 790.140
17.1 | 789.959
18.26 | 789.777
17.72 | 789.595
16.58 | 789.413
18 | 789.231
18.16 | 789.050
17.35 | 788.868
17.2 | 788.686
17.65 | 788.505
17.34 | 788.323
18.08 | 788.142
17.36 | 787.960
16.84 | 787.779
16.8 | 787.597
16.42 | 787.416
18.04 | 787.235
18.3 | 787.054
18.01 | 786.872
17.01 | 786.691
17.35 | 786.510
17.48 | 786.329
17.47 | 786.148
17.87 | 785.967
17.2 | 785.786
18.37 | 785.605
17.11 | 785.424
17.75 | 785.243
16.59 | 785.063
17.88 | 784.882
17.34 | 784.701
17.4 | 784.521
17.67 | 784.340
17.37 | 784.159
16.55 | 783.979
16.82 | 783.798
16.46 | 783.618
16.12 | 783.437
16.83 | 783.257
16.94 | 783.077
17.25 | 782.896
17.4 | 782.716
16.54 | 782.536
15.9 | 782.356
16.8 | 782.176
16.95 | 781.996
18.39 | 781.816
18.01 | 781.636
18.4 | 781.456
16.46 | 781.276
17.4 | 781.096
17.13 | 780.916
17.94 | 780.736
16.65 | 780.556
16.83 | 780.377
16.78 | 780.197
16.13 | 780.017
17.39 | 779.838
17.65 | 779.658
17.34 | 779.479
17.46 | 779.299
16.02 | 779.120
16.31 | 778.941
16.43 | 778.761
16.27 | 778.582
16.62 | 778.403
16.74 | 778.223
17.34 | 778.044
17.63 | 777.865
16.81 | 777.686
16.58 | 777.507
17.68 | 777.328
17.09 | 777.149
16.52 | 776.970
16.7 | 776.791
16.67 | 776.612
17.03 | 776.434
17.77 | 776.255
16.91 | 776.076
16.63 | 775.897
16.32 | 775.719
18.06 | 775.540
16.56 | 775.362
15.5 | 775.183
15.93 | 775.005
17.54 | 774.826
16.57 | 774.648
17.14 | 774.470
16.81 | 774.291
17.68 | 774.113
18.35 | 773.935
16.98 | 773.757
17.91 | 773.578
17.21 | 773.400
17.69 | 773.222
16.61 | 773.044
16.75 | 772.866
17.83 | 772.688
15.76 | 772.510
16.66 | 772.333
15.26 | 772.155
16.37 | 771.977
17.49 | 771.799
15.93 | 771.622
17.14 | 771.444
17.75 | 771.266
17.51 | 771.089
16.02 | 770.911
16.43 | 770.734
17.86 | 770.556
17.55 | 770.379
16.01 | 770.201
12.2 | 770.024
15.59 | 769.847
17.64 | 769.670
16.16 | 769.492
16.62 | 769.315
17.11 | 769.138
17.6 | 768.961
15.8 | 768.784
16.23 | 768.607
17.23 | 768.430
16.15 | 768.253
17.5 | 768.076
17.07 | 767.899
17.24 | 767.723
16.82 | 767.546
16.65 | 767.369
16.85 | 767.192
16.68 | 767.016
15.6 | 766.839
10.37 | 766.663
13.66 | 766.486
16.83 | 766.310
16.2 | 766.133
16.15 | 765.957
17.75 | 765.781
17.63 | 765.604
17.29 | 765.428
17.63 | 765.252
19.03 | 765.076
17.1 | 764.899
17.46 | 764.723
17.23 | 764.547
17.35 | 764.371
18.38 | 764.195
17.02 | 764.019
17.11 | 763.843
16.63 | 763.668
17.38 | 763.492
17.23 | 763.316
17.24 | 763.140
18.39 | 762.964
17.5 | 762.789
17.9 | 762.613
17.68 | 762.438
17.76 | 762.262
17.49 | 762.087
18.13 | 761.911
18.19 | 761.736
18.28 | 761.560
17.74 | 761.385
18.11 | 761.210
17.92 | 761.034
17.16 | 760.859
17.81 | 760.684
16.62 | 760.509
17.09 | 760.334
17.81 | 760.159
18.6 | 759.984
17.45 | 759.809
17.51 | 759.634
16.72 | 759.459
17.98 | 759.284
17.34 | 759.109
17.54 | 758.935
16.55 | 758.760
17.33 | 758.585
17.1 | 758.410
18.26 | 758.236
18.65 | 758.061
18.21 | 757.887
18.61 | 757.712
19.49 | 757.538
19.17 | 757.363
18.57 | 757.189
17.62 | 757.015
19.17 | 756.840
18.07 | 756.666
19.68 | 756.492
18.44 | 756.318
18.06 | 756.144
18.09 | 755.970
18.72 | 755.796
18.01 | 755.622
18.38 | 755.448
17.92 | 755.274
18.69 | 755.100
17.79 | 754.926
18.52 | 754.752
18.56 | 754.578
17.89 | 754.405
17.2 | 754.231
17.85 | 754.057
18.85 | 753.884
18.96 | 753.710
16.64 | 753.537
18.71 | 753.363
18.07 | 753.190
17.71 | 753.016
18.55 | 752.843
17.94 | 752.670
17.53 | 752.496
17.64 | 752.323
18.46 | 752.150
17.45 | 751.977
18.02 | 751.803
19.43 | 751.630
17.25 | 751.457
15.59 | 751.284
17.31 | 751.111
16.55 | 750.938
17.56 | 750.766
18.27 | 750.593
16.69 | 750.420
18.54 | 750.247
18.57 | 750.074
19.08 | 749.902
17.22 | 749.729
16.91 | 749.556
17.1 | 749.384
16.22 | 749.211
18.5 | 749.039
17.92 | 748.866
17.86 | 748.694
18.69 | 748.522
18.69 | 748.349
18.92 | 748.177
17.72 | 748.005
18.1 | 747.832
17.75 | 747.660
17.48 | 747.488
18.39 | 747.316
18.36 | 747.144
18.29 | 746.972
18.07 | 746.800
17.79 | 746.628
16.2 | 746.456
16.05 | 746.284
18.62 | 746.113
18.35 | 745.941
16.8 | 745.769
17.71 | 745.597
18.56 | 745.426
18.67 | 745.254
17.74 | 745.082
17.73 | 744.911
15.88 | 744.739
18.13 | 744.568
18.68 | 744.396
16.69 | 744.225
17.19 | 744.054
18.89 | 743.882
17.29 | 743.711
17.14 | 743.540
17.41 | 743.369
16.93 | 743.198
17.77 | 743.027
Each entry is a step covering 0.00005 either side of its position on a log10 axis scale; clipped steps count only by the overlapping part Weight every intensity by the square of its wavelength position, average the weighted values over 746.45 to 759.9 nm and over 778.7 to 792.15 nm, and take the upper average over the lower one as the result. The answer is 1.0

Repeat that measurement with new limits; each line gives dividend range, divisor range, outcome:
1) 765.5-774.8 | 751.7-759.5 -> 0.95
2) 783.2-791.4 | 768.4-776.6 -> 1.07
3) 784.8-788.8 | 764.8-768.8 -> 1.11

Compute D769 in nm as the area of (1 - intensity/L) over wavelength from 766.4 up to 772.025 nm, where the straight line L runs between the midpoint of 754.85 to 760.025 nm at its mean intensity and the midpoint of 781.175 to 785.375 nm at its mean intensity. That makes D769 0.42 nm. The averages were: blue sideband 18.1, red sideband 17.1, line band 16.3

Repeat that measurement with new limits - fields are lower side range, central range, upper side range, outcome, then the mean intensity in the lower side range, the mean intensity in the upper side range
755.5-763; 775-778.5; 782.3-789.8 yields 0.13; 18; 17.3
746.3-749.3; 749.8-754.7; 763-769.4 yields -0.07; 17.9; 16.8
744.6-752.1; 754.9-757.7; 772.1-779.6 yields -0.16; 17.7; 16.9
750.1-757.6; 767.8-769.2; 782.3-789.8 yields 0.07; 18.1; 17.3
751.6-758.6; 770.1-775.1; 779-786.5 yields 0.18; 18.2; 17.2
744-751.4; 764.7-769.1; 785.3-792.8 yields 0.24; 17.7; 17.4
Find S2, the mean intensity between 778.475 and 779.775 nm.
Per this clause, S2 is 16.8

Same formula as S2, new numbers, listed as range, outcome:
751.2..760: 18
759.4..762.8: 17.7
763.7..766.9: 16.7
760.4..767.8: 17.1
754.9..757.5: 18.5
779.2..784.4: 17.1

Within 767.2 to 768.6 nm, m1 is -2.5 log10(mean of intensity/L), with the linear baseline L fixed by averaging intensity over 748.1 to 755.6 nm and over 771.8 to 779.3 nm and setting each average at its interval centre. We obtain 0.02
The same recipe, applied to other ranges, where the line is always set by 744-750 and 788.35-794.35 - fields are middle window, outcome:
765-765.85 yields -0.02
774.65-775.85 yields 0.05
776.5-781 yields 0.03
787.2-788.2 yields 0.01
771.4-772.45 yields 0.07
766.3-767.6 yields 0.15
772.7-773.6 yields 0.01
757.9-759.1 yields 0.00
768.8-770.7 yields 0.07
